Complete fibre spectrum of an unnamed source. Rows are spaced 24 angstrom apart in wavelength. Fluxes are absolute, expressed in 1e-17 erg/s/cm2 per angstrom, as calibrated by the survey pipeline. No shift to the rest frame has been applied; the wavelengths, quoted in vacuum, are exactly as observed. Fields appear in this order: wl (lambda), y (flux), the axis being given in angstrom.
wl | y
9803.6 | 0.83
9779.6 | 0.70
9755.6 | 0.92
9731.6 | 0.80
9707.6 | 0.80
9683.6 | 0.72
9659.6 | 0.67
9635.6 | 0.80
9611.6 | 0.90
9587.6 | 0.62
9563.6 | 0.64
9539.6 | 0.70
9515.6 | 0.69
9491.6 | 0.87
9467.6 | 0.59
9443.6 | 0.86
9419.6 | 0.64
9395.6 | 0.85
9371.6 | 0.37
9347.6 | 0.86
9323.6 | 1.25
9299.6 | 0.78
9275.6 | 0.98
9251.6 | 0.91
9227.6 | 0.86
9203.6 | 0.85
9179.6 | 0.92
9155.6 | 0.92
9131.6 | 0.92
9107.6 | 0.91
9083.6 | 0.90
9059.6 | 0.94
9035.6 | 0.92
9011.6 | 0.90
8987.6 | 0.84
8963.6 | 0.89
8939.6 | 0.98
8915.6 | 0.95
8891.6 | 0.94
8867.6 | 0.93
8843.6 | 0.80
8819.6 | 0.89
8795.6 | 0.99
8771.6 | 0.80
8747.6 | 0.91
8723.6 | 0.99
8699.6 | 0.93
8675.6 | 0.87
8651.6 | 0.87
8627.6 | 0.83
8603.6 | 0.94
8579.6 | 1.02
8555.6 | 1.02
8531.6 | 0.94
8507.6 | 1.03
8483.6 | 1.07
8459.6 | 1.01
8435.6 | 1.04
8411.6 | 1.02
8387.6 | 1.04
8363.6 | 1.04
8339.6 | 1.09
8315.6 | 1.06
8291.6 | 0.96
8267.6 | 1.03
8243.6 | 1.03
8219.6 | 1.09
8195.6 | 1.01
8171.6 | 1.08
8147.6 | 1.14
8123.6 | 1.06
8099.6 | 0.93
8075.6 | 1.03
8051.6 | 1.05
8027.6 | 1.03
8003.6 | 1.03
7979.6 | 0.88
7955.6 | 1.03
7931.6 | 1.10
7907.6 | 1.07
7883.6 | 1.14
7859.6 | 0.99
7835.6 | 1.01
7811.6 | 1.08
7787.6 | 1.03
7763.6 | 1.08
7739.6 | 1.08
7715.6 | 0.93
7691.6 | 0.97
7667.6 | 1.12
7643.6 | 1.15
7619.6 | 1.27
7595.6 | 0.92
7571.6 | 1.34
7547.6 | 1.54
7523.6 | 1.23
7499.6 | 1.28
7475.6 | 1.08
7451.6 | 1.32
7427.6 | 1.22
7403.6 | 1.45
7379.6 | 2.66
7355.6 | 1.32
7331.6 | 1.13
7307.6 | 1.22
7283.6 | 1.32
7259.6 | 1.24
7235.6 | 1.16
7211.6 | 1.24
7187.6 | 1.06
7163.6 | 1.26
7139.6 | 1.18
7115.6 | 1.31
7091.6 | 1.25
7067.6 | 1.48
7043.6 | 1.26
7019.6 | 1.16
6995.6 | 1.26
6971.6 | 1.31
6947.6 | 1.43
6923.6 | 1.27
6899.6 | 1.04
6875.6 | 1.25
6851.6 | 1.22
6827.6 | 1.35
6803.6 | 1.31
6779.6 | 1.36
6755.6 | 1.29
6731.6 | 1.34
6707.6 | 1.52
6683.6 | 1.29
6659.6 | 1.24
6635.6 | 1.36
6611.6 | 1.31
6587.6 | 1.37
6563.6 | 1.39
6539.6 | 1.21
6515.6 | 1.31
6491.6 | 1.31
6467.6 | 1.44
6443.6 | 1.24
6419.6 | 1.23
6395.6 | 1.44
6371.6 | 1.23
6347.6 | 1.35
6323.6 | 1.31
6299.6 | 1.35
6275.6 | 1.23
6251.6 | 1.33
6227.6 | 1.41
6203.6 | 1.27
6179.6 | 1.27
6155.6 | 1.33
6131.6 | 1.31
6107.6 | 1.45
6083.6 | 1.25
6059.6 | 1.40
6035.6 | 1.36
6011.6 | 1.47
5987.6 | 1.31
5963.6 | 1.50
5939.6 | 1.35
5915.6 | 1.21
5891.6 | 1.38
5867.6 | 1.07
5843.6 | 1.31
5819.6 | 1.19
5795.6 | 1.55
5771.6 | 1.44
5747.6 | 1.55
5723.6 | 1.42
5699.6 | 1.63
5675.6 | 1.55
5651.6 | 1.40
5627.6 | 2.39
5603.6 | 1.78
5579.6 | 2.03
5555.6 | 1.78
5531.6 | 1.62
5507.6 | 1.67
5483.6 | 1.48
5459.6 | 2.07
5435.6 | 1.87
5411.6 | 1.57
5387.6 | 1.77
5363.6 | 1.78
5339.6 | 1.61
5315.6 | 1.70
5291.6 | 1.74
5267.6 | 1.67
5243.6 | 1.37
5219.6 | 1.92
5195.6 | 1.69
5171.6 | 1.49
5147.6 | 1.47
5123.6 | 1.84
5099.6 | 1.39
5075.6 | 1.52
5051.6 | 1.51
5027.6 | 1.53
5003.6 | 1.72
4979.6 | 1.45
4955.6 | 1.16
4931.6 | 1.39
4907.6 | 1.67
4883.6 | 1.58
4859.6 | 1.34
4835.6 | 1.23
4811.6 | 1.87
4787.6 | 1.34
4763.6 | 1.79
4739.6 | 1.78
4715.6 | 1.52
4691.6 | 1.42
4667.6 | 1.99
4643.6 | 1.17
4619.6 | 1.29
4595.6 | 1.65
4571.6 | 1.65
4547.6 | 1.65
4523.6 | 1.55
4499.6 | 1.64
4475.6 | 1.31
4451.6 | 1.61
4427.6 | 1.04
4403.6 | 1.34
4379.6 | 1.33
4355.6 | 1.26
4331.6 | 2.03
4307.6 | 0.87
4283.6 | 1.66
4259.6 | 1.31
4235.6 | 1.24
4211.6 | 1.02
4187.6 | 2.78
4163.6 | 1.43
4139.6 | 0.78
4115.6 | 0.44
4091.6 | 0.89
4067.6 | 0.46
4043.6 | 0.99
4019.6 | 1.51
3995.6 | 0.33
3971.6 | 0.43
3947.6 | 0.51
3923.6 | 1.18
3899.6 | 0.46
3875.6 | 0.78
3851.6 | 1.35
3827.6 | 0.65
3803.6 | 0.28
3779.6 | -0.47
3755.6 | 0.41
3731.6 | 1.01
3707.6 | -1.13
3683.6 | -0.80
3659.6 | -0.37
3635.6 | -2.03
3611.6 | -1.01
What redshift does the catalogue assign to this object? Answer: 0.123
